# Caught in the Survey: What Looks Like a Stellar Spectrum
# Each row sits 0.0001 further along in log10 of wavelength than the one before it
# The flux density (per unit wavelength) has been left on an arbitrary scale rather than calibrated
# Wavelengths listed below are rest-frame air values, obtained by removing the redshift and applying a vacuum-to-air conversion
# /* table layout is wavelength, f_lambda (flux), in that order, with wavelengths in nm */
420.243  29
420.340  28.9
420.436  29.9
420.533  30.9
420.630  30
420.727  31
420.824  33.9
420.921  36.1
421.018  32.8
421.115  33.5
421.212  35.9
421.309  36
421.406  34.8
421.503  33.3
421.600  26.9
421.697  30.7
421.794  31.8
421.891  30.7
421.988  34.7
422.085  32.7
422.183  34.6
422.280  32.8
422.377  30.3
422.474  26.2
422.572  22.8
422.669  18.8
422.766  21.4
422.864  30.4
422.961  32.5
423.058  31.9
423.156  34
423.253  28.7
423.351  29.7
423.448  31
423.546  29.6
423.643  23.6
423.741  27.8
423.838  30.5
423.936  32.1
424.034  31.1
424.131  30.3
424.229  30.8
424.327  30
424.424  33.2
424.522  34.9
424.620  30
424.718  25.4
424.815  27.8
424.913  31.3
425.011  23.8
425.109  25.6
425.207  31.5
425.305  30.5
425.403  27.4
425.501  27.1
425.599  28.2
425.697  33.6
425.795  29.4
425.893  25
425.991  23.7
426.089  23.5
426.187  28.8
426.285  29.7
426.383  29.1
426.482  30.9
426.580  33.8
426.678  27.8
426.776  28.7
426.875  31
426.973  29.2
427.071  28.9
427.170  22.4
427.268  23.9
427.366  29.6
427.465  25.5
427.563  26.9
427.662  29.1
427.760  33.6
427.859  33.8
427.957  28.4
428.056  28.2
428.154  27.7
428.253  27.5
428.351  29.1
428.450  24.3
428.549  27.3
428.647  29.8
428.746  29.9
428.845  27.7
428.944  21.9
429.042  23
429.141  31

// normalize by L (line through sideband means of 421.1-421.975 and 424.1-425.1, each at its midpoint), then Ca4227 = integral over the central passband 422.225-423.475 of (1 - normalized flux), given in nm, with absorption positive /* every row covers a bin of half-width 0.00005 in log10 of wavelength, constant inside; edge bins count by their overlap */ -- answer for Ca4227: 0.113 nm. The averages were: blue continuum 32.7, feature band 28.5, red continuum 29.6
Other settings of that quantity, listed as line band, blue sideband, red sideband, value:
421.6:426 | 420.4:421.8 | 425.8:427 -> 0.158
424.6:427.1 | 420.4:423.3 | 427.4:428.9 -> 0.079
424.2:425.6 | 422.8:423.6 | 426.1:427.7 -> 0.022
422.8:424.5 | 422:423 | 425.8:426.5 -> -0.143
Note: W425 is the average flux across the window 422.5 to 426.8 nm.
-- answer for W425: 28.8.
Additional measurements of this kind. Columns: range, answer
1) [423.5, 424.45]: 29.8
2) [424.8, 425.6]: 28.1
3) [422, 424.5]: 29.6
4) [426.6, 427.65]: 27.6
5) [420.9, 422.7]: 31.4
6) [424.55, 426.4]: 28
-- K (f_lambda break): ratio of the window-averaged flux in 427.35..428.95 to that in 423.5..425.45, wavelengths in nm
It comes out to 0.97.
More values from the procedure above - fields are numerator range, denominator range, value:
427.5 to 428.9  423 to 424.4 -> 0.95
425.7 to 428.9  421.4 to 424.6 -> 0.94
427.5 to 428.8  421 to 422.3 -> 0.88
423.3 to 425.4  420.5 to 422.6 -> 0.92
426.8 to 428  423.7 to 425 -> 0.94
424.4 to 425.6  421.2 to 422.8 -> 0.96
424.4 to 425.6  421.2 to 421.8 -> 0.88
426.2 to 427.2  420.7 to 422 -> 0.89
